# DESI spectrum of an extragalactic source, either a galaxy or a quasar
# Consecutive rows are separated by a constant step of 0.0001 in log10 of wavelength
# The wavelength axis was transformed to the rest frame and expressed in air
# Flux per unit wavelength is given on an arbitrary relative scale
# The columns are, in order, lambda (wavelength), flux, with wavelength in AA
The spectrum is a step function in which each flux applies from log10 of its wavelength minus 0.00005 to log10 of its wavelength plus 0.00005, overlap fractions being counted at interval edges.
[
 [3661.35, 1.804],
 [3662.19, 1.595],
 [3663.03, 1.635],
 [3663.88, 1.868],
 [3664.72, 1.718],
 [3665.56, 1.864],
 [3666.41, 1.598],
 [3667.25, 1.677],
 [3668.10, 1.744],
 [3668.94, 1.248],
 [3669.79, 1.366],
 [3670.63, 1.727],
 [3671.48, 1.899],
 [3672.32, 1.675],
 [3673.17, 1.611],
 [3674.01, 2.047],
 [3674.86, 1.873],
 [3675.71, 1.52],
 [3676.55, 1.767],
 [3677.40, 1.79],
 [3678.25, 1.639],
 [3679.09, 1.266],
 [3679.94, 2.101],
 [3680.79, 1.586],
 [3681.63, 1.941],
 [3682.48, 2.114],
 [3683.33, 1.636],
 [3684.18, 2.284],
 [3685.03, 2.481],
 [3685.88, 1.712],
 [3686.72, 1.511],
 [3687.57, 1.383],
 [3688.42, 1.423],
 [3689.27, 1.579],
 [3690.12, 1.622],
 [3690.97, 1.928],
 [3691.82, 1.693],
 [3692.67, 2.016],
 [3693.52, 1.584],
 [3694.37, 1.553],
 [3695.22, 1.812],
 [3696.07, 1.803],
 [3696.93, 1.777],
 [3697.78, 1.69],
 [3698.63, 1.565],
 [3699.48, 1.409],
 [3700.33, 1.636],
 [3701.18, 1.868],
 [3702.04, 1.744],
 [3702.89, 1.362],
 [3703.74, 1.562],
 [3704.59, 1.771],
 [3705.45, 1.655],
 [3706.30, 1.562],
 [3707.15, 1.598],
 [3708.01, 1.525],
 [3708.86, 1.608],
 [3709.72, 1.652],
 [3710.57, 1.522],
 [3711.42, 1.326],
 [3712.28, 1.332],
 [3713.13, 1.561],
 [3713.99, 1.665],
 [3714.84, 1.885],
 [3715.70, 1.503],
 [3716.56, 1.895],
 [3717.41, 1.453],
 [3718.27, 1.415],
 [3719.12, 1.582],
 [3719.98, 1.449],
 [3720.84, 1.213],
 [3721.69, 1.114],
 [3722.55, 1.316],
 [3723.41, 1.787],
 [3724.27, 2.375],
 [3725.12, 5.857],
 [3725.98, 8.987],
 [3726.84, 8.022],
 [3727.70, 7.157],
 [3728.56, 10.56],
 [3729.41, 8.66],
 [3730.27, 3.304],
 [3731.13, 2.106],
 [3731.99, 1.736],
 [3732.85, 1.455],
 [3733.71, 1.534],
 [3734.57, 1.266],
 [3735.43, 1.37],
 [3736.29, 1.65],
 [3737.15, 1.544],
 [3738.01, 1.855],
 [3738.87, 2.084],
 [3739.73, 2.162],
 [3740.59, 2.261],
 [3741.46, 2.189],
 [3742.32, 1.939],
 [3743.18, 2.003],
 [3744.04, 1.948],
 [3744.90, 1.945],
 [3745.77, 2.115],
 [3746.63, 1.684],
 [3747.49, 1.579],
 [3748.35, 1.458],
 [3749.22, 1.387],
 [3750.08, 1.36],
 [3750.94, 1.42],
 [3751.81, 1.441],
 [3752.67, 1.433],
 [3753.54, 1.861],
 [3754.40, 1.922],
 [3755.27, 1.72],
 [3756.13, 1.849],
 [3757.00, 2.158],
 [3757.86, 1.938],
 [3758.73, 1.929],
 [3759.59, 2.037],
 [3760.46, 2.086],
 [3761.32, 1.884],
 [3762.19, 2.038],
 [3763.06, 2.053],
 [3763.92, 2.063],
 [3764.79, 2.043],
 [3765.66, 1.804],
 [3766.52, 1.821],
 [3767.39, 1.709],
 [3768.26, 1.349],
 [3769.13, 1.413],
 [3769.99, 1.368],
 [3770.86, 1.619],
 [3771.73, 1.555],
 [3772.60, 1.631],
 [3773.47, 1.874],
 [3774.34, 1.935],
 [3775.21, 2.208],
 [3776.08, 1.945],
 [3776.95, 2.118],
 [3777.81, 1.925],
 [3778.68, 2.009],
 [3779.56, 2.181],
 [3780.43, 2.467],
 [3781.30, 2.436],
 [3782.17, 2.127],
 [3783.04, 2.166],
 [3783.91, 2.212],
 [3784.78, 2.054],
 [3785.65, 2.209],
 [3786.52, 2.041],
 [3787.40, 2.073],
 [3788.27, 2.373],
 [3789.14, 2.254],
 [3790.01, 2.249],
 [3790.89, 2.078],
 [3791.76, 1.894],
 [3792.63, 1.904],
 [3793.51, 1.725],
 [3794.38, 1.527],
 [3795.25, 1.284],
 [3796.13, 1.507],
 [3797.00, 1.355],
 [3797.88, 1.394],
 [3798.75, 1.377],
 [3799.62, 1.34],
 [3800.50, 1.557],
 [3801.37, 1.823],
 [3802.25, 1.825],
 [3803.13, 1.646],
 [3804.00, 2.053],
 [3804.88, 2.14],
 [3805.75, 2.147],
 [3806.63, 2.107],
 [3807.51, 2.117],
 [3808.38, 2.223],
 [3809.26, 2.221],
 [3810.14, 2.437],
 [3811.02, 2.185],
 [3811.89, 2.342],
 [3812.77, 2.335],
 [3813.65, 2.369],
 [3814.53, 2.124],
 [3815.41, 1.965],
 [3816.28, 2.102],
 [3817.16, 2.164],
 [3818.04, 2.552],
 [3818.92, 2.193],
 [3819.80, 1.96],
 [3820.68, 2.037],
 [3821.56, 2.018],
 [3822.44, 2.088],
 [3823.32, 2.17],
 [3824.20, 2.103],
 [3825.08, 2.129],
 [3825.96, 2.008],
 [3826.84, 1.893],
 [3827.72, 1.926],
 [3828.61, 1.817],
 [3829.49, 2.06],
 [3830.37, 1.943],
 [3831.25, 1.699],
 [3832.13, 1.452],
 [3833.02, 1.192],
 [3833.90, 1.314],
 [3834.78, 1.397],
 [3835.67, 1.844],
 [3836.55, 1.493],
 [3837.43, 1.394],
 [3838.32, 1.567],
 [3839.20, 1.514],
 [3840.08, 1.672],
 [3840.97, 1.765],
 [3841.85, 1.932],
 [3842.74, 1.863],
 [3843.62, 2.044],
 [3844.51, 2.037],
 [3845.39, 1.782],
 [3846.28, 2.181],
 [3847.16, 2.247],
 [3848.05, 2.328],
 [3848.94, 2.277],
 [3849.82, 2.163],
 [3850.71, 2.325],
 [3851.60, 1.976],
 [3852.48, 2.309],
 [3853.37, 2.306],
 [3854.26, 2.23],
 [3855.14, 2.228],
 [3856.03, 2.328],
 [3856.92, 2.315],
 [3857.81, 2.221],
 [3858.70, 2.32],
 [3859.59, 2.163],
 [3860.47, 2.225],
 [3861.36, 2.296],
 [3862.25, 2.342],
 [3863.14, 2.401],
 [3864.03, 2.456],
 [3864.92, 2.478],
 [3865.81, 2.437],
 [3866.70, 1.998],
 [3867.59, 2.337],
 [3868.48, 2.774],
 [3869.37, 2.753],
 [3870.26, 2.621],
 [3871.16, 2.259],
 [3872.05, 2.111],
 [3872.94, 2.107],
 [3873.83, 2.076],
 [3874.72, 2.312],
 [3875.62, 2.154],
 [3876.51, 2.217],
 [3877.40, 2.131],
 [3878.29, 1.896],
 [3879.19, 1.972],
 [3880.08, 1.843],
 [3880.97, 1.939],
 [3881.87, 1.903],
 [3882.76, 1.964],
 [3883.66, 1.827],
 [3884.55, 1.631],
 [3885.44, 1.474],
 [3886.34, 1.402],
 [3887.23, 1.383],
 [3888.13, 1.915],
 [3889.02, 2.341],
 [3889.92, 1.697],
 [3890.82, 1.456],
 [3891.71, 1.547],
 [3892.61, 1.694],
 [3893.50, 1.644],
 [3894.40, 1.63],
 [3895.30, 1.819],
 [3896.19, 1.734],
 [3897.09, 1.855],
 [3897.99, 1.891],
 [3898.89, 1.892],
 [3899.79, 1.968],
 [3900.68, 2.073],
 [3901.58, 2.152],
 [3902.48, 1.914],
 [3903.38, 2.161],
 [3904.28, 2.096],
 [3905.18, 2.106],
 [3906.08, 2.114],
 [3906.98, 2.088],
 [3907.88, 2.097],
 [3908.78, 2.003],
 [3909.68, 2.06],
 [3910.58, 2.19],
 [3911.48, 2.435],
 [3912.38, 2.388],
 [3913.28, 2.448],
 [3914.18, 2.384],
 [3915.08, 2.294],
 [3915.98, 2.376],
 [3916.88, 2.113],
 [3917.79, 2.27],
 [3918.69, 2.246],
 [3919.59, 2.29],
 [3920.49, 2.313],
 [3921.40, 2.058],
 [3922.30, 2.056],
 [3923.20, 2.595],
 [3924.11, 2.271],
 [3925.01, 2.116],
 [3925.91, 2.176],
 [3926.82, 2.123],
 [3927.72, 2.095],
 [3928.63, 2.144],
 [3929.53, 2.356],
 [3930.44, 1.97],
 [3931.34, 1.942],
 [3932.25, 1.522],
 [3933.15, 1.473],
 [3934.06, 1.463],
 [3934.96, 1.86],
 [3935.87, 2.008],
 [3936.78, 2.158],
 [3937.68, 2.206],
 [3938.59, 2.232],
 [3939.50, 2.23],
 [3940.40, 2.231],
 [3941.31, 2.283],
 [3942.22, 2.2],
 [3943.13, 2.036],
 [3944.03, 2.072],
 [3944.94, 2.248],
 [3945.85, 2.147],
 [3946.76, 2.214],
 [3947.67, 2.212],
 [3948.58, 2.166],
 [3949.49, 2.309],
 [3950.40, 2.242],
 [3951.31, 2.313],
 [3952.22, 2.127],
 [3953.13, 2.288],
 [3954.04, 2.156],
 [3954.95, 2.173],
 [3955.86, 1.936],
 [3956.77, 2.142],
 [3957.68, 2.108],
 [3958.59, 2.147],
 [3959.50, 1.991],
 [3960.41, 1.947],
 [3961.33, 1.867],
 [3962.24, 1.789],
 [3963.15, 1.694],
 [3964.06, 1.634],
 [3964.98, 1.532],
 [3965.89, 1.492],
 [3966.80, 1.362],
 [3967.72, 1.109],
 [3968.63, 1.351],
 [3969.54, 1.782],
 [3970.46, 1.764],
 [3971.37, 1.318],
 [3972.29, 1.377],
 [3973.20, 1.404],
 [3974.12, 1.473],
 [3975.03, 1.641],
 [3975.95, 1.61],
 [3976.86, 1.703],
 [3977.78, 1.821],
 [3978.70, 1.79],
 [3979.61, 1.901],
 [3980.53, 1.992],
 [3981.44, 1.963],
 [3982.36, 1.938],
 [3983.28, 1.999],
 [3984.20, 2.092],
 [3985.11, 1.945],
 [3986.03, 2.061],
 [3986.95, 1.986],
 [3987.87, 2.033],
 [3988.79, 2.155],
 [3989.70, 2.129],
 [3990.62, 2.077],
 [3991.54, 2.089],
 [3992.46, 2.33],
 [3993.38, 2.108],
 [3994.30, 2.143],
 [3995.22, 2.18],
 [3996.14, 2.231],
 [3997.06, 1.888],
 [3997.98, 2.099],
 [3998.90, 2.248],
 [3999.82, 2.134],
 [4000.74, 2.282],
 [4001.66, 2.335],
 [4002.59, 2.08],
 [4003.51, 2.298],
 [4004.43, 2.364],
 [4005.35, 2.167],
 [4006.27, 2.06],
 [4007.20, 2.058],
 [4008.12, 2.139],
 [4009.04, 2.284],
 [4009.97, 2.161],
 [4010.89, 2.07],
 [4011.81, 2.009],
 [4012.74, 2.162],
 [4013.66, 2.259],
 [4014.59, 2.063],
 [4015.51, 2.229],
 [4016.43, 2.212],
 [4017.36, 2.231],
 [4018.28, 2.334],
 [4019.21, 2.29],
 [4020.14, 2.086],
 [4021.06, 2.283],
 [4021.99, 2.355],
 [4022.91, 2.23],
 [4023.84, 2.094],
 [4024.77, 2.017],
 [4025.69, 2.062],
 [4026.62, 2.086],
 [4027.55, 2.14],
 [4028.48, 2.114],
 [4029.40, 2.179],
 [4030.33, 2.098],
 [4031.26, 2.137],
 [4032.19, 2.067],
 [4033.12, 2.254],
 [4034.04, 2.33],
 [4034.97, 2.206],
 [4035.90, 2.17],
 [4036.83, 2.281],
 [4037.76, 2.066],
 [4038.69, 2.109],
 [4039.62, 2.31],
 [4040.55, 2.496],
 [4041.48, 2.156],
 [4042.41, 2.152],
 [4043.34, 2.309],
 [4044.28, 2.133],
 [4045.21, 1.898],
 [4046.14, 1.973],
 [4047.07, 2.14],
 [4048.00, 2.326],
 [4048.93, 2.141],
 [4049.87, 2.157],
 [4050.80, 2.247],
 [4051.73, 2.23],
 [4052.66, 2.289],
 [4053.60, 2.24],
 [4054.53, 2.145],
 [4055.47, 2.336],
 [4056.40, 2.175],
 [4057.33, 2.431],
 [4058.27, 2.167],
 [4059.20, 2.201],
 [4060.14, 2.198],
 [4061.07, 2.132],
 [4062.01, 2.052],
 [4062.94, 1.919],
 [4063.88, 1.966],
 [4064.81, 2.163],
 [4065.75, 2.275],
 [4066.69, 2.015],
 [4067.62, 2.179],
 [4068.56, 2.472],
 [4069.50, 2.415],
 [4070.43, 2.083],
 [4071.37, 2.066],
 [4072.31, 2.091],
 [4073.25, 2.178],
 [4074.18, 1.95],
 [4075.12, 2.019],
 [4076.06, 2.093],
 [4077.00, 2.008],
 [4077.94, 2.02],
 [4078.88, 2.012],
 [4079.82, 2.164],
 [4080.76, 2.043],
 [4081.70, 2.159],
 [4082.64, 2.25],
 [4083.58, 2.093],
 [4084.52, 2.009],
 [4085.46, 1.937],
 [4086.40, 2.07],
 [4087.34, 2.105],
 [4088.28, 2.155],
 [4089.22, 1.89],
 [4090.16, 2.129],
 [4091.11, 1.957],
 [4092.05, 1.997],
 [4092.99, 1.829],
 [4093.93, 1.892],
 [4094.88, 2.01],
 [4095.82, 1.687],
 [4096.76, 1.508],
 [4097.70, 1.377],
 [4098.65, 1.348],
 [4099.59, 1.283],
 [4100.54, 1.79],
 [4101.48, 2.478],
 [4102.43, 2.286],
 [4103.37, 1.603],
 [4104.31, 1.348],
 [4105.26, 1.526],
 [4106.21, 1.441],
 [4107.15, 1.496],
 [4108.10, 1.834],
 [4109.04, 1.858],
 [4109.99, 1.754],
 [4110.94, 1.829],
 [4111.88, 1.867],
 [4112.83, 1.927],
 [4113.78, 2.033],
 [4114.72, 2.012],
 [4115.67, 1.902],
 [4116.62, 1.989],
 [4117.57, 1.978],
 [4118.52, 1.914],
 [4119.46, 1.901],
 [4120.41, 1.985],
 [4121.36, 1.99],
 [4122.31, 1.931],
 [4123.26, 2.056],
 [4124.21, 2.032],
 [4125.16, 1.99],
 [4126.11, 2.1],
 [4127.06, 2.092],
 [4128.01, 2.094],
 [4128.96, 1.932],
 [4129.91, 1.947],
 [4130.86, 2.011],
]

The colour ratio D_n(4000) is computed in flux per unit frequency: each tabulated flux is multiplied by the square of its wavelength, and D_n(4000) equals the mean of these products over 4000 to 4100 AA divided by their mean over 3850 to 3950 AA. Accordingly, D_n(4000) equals 1.1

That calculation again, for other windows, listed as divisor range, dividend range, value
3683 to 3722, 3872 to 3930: 1.38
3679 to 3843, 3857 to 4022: 1.11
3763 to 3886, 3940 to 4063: 1.13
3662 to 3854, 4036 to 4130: 1.19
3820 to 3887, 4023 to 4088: 1.17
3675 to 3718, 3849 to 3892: 1.38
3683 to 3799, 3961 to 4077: 1.15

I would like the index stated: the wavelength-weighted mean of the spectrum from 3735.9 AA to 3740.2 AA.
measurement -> 1.87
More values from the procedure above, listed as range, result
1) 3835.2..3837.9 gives 1.57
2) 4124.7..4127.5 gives 2.06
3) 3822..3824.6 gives 2.12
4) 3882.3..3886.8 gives 1.66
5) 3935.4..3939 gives 2.15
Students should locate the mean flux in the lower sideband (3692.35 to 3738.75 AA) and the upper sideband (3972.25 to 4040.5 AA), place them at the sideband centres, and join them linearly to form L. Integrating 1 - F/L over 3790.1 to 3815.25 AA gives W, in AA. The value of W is 4.28 AA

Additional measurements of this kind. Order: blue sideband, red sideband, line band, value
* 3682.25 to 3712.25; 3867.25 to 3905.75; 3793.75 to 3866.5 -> -4.1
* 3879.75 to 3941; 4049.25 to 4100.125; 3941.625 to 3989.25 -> 2.9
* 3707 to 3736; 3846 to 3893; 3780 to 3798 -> 3.7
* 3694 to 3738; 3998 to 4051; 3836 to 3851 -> 2.6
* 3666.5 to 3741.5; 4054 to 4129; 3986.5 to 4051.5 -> -5.0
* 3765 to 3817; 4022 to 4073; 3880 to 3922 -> 1.2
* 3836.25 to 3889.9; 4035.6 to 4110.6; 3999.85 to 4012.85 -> -0.8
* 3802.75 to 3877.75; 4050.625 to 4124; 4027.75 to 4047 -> -1.5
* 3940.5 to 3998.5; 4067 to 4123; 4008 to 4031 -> -2.7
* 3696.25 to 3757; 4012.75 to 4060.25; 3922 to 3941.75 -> 1.3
